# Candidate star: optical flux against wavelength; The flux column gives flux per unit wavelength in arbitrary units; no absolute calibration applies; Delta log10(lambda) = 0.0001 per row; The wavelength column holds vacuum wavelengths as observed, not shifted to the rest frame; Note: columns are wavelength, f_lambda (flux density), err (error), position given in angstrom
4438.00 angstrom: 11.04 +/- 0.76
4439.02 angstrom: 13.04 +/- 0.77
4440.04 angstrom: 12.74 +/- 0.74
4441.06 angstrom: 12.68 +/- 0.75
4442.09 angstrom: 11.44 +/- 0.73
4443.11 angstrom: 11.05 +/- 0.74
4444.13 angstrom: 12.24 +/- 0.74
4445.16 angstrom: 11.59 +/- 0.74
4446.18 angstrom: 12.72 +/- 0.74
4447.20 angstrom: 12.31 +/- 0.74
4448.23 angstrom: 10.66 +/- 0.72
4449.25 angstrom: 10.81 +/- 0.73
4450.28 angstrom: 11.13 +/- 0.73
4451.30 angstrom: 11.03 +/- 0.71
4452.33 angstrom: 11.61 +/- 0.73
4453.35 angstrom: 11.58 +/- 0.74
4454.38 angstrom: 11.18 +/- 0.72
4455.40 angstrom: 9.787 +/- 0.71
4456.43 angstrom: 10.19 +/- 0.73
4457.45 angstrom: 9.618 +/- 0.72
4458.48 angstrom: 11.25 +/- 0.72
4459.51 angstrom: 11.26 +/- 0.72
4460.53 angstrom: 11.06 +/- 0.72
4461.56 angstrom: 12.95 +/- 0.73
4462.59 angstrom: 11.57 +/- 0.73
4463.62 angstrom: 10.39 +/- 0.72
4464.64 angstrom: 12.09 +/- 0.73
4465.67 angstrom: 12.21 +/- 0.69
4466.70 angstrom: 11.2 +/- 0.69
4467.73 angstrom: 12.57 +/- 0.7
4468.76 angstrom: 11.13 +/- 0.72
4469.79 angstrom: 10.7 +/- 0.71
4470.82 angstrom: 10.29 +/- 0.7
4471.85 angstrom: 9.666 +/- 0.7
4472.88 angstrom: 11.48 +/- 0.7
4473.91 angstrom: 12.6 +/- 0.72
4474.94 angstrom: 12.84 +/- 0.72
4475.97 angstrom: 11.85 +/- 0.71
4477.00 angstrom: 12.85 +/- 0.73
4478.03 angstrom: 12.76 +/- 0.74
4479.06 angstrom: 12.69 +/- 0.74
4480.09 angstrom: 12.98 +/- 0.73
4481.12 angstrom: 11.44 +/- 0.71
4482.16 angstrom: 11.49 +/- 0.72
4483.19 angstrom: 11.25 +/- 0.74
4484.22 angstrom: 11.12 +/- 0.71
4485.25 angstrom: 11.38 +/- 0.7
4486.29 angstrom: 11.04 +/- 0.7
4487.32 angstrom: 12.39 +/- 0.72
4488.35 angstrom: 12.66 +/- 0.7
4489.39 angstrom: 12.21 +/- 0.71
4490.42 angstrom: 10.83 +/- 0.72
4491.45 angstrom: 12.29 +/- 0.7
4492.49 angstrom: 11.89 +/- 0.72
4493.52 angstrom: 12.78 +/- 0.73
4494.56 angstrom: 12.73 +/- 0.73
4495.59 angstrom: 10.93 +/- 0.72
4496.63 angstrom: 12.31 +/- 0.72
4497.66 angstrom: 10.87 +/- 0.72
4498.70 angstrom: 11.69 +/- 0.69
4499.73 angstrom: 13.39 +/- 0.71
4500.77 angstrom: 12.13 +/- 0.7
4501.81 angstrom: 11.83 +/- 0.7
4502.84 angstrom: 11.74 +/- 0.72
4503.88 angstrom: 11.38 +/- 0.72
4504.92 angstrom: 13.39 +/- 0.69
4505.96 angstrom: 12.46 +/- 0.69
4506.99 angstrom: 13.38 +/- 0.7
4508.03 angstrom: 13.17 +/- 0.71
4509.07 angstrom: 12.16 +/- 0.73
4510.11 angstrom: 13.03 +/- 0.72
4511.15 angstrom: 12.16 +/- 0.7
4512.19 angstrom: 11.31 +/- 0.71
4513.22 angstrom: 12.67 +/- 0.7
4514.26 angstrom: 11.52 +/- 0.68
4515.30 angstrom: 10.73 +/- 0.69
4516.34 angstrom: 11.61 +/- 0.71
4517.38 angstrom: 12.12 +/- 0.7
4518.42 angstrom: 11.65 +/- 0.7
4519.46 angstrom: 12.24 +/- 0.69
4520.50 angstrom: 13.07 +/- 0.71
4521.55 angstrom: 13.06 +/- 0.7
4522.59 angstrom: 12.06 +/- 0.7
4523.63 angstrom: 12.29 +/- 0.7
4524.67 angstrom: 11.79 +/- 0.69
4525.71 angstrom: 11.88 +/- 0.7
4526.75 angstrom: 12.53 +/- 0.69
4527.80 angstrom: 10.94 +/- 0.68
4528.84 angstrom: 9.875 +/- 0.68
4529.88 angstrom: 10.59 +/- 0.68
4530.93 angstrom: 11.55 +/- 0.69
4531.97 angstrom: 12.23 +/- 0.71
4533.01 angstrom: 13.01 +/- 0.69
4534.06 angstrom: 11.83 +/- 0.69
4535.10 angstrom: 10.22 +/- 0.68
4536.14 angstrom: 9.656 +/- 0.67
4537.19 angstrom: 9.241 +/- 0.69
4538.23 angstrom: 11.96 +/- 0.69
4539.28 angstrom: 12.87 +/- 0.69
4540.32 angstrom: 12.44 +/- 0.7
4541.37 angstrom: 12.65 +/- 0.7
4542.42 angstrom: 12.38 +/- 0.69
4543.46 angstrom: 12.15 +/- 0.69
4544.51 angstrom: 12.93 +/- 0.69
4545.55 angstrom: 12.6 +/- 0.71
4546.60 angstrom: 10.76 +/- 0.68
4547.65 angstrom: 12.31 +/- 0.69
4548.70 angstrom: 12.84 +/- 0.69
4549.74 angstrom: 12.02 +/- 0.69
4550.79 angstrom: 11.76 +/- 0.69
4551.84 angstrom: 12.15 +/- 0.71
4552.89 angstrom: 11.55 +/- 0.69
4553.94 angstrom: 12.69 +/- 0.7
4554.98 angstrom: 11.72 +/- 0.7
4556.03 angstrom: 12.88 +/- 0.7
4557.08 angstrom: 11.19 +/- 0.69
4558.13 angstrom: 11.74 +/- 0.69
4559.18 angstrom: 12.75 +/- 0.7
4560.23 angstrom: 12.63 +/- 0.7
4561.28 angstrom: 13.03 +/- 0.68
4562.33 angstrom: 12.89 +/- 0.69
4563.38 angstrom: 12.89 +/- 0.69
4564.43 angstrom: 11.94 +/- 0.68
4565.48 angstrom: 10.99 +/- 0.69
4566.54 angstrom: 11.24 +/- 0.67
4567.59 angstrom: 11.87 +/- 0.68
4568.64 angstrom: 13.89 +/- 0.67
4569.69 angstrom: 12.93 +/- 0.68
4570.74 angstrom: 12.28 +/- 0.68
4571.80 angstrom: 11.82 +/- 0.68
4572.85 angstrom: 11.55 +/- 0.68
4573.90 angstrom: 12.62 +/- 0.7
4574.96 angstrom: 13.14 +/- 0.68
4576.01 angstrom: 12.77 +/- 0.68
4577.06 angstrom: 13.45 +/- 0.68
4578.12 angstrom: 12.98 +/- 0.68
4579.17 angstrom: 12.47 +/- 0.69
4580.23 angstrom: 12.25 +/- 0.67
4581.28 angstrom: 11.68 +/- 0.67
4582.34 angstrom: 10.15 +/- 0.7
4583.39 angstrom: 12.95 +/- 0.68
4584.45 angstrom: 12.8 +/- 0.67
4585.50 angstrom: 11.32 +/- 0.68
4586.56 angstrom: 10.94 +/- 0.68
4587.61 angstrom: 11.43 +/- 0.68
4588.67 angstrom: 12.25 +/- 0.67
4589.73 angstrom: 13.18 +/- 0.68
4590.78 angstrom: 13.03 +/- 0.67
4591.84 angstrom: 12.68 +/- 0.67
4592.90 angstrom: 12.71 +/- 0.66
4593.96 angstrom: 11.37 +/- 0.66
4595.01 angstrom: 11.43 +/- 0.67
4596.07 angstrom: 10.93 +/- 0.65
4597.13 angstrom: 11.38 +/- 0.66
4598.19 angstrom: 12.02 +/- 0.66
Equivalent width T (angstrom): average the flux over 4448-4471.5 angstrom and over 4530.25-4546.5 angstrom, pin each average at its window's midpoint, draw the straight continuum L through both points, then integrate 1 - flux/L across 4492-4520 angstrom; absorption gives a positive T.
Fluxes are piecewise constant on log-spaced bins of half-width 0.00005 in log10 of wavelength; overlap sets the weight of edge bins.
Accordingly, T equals -1.4 angstrom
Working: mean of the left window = 11.1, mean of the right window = 11.8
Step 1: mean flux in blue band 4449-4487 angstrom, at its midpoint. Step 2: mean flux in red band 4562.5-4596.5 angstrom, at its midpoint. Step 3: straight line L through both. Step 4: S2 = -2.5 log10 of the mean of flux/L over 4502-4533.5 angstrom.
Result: -0.02 mag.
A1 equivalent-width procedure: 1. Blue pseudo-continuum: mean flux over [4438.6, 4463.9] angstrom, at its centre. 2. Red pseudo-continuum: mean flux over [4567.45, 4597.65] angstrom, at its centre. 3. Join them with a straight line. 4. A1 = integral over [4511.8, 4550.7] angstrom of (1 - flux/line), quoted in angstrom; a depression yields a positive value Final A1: 0.29 angstrom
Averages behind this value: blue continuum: 11.4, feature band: 11.8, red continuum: 12.2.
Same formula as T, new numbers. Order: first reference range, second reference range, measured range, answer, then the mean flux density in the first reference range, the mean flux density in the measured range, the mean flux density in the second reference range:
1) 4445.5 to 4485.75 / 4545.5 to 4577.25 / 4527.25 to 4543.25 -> 0.81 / 11.5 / 11.4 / 12.3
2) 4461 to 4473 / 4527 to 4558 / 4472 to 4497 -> -1.22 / 11.3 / 12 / 11.8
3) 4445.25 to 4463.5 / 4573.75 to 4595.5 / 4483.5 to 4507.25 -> -0.97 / 11.2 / 12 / 12.3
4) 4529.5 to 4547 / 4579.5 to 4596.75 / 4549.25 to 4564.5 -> -0.59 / 11.7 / 12.3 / 11.9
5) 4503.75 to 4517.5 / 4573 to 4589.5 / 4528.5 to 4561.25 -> 0.96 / 12.2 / 11.9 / 12.2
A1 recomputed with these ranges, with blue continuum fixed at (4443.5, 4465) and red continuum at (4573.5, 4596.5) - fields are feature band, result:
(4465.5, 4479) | -0.4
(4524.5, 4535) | 0.2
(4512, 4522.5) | -0.3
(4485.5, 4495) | -0.4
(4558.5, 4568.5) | -0.2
